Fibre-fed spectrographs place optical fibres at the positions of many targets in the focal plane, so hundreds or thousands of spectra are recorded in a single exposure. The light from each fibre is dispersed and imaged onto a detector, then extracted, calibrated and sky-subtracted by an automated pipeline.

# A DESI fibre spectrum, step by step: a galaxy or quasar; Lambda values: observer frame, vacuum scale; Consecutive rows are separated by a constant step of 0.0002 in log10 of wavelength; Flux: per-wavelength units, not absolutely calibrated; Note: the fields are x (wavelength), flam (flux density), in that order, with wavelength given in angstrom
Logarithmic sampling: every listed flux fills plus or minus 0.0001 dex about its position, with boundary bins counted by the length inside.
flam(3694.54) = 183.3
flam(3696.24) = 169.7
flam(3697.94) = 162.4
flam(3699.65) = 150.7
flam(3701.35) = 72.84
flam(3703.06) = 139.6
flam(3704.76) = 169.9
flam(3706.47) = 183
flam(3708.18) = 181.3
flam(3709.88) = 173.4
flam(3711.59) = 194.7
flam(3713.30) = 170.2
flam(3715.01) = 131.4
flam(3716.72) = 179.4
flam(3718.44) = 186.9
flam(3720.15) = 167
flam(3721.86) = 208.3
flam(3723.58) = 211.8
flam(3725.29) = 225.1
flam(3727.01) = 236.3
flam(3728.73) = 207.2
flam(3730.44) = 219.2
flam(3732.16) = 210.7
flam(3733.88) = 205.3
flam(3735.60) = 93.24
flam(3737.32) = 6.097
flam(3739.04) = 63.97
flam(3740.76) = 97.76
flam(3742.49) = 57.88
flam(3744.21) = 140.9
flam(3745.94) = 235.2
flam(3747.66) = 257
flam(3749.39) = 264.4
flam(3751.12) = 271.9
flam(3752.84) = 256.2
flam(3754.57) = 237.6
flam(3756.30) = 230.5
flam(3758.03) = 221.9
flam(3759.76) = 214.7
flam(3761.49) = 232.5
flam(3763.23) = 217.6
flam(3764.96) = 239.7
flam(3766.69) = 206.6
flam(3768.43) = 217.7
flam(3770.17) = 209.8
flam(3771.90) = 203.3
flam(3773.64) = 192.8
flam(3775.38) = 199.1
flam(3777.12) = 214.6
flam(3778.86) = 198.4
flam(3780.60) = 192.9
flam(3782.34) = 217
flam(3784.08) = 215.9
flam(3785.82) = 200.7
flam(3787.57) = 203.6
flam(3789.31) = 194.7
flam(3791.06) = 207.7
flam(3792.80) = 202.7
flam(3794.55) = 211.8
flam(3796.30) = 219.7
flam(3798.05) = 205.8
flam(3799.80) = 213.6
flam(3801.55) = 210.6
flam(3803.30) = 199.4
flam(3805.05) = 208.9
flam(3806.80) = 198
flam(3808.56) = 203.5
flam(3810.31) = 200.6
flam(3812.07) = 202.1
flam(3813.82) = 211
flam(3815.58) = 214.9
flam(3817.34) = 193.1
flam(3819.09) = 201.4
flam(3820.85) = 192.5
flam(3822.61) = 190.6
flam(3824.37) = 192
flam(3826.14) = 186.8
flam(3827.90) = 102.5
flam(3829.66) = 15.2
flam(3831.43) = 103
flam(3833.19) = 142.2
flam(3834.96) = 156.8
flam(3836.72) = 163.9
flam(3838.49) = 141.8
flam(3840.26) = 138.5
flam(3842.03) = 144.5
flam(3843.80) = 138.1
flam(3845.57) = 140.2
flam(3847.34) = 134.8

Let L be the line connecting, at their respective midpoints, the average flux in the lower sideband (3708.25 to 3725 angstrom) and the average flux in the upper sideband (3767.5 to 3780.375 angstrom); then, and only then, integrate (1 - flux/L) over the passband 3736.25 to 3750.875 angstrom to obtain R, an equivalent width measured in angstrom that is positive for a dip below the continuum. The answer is 3.64 angstrom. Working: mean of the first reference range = 182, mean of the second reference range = 204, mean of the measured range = 145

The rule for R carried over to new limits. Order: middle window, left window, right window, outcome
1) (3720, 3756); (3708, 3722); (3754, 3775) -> 1.8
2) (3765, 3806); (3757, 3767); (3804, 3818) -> 1.3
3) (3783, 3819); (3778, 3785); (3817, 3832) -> -4.9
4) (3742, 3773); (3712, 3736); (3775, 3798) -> -3.1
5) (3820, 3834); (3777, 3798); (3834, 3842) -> 1.9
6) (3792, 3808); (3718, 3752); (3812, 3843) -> -4.1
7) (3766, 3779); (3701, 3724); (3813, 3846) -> -3.4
